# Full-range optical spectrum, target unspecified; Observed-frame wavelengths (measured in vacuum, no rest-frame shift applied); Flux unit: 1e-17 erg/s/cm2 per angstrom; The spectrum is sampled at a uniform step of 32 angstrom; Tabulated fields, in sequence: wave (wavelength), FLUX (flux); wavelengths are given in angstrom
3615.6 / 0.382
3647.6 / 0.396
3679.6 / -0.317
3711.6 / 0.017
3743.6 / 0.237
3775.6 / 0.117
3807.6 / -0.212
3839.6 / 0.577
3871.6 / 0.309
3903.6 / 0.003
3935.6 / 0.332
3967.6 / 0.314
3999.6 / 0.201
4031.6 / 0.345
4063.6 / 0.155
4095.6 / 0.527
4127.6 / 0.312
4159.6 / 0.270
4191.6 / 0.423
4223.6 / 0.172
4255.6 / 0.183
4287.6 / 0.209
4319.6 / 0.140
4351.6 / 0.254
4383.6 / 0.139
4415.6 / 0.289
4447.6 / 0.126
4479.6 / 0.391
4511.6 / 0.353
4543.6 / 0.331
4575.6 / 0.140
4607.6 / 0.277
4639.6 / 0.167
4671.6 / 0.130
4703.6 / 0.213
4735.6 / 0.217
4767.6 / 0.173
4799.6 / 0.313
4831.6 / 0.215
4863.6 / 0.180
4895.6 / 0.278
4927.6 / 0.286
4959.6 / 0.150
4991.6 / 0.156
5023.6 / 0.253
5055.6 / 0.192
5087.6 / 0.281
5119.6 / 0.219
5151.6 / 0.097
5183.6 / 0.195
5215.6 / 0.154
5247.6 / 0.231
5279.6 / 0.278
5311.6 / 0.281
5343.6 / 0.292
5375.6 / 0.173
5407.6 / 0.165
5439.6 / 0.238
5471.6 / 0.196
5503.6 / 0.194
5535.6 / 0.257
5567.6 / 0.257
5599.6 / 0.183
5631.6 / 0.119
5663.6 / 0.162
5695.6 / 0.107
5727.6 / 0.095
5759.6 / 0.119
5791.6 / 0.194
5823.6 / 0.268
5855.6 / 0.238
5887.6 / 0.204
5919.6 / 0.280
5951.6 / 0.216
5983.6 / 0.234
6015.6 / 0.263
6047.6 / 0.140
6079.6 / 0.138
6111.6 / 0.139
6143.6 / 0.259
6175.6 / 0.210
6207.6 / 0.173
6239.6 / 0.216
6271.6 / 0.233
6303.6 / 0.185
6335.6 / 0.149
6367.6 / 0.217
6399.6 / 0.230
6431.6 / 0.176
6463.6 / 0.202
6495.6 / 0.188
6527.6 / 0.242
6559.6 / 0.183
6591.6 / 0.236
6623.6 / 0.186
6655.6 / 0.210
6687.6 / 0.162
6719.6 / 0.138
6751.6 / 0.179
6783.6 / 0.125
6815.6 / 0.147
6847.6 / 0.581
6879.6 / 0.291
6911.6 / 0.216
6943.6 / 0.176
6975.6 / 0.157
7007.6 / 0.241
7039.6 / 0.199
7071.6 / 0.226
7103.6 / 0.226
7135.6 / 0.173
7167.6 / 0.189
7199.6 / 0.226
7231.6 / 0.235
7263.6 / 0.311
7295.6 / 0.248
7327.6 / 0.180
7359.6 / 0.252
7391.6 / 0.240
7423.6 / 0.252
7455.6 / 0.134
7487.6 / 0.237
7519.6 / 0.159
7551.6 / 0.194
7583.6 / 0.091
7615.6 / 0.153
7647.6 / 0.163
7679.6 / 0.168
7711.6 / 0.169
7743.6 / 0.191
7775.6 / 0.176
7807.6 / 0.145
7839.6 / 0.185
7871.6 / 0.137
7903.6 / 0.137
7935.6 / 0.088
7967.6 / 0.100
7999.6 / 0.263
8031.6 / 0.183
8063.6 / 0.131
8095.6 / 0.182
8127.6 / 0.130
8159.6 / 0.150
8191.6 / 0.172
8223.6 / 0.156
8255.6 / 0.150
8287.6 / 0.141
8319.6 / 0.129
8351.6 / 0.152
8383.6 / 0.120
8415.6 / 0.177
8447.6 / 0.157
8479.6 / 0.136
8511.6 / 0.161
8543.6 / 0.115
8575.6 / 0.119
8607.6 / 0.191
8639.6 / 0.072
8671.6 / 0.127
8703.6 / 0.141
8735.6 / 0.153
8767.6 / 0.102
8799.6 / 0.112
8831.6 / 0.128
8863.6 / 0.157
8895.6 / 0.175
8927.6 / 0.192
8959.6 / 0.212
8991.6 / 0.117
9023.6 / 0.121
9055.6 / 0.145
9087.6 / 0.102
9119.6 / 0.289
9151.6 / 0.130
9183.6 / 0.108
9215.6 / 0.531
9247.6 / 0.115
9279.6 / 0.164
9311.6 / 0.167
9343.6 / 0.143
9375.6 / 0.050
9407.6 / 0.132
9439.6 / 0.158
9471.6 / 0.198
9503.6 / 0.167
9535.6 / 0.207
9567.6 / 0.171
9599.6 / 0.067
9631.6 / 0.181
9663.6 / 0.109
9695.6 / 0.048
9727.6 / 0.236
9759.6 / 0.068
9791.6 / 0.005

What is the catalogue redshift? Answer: 0.84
